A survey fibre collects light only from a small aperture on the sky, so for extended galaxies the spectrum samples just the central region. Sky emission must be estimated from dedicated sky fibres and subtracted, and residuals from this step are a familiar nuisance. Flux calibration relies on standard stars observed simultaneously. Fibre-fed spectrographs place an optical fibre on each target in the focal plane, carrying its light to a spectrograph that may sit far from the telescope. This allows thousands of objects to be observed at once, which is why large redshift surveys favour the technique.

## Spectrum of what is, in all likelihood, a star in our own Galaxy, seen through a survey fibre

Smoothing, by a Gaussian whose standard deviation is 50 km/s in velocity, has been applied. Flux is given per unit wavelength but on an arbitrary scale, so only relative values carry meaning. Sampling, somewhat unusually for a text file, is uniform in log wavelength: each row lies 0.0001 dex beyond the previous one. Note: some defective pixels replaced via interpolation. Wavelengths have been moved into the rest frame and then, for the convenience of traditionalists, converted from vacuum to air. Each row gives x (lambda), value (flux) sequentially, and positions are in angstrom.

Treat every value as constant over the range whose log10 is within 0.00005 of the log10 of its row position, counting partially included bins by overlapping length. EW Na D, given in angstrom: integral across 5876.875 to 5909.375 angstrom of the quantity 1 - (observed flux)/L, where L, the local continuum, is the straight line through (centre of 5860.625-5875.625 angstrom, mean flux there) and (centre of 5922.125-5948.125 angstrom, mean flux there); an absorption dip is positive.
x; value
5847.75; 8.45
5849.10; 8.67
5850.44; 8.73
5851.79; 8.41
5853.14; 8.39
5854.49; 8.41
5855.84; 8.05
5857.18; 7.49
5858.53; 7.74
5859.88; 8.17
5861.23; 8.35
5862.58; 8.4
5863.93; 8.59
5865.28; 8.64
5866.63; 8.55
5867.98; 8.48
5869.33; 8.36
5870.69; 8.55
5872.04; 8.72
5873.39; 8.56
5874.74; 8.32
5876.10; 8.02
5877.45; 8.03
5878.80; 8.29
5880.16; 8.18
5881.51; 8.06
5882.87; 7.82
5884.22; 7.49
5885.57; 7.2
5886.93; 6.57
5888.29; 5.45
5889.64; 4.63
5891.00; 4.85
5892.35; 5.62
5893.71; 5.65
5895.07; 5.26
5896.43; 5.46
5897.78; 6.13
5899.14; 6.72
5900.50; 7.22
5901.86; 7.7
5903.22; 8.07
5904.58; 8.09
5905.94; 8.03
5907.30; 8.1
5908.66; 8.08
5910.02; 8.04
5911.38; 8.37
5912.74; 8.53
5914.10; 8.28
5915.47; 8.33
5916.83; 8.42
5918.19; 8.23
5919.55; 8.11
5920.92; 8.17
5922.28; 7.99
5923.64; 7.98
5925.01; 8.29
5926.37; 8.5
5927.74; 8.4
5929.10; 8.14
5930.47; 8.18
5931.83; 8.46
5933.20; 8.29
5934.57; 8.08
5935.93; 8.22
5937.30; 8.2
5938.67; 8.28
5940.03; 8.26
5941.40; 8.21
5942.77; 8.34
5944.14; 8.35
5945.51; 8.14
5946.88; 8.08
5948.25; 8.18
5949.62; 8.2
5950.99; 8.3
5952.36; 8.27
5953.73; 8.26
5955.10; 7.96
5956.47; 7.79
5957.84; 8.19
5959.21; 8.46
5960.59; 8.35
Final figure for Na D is 5.6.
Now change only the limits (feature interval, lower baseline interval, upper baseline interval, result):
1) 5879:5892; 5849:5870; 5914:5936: 2.5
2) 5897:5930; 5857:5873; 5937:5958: 1.1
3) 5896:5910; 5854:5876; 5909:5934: 1.4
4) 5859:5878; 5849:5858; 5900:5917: -0.4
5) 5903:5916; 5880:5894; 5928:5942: -1.6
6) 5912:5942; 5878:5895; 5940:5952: -2.2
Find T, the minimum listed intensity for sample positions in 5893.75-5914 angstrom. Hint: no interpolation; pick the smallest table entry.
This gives 5.26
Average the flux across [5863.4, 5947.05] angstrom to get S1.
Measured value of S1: 7.78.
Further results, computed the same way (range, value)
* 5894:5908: 7.04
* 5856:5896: 7.51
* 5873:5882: 8.2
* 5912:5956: 8.24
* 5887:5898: 5.42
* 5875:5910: 7.02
